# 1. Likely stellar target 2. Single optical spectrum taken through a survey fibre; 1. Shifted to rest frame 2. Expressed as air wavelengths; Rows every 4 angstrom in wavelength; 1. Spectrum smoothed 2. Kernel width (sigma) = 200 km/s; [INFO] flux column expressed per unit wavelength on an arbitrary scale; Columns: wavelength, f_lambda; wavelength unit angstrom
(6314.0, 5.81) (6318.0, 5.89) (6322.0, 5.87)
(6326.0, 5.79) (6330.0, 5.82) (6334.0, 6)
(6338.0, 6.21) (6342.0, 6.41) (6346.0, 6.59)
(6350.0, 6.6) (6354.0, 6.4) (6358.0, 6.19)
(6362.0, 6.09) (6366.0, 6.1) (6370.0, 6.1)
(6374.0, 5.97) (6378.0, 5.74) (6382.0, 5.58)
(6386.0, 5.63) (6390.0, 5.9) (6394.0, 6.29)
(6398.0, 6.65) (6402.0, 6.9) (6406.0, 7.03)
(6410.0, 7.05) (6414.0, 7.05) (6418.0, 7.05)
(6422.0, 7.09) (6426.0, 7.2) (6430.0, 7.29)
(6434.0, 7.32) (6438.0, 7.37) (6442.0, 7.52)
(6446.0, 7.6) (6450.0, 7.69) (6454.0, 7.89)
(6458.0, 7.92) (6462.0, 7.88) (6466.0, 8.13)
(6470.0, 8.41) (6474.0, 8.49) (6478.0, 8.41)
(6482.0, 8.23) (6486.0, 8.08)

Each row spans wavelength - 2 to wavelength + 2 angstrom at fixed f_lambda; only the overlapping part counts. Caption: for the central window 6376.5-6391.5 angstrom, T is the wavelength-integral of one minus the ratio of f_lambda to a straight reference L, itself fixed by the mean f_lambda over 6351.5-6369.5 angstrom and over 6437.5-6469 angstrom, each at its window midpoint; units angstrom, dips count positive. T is 2.0 angstrom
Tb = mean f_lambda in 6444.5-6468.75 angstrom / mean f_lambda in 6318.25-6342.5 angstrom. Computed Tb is 1.3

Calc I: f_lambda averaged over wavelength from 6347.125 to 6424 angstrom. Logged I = 6.39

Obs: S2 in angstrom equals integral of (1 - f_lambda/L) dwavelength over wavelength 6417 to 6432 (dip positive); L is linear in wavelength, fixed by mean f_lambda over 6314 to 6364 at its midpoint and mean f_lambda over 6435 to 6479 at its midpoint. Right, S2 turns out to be 0.52 angstrom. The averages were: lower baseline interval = 6.14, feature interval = 7.16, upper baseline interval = 7.91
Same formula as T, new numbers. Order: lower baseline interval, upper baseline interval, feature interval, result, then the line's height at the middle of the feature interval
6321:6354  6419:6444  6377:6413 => 2.7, 6.86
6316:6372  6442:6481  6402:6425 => 0.7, 7.26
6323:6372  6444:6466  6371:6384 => 1.7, 6.64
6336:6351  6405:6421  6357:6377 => 1.7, 6.65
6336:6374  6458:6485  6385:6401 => 1.7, 6.92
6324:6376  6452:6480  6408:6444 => 1.3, 7.48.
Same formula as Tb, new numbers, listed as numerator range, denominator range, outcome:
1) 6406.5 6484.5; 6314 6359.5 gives 1.25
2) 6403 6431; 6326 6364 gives 1.14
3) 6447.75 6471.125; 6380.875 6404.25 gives 1.29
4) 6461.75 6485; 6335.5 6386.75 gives 1.35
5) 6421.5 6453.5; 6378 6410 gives 1.18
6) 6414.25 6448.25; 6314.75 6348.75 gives 1.20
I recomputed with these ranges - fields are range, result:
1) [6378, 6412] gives 6.34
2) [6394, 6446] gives 7.11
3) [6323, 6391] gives 6.07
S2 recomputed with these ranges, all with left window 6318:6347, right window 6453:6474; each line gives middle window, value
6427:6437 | 0.4 angstrom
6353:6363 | 0.4 angstrom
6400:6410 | 0.3 angstrom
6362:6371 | 0.7 angstrom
